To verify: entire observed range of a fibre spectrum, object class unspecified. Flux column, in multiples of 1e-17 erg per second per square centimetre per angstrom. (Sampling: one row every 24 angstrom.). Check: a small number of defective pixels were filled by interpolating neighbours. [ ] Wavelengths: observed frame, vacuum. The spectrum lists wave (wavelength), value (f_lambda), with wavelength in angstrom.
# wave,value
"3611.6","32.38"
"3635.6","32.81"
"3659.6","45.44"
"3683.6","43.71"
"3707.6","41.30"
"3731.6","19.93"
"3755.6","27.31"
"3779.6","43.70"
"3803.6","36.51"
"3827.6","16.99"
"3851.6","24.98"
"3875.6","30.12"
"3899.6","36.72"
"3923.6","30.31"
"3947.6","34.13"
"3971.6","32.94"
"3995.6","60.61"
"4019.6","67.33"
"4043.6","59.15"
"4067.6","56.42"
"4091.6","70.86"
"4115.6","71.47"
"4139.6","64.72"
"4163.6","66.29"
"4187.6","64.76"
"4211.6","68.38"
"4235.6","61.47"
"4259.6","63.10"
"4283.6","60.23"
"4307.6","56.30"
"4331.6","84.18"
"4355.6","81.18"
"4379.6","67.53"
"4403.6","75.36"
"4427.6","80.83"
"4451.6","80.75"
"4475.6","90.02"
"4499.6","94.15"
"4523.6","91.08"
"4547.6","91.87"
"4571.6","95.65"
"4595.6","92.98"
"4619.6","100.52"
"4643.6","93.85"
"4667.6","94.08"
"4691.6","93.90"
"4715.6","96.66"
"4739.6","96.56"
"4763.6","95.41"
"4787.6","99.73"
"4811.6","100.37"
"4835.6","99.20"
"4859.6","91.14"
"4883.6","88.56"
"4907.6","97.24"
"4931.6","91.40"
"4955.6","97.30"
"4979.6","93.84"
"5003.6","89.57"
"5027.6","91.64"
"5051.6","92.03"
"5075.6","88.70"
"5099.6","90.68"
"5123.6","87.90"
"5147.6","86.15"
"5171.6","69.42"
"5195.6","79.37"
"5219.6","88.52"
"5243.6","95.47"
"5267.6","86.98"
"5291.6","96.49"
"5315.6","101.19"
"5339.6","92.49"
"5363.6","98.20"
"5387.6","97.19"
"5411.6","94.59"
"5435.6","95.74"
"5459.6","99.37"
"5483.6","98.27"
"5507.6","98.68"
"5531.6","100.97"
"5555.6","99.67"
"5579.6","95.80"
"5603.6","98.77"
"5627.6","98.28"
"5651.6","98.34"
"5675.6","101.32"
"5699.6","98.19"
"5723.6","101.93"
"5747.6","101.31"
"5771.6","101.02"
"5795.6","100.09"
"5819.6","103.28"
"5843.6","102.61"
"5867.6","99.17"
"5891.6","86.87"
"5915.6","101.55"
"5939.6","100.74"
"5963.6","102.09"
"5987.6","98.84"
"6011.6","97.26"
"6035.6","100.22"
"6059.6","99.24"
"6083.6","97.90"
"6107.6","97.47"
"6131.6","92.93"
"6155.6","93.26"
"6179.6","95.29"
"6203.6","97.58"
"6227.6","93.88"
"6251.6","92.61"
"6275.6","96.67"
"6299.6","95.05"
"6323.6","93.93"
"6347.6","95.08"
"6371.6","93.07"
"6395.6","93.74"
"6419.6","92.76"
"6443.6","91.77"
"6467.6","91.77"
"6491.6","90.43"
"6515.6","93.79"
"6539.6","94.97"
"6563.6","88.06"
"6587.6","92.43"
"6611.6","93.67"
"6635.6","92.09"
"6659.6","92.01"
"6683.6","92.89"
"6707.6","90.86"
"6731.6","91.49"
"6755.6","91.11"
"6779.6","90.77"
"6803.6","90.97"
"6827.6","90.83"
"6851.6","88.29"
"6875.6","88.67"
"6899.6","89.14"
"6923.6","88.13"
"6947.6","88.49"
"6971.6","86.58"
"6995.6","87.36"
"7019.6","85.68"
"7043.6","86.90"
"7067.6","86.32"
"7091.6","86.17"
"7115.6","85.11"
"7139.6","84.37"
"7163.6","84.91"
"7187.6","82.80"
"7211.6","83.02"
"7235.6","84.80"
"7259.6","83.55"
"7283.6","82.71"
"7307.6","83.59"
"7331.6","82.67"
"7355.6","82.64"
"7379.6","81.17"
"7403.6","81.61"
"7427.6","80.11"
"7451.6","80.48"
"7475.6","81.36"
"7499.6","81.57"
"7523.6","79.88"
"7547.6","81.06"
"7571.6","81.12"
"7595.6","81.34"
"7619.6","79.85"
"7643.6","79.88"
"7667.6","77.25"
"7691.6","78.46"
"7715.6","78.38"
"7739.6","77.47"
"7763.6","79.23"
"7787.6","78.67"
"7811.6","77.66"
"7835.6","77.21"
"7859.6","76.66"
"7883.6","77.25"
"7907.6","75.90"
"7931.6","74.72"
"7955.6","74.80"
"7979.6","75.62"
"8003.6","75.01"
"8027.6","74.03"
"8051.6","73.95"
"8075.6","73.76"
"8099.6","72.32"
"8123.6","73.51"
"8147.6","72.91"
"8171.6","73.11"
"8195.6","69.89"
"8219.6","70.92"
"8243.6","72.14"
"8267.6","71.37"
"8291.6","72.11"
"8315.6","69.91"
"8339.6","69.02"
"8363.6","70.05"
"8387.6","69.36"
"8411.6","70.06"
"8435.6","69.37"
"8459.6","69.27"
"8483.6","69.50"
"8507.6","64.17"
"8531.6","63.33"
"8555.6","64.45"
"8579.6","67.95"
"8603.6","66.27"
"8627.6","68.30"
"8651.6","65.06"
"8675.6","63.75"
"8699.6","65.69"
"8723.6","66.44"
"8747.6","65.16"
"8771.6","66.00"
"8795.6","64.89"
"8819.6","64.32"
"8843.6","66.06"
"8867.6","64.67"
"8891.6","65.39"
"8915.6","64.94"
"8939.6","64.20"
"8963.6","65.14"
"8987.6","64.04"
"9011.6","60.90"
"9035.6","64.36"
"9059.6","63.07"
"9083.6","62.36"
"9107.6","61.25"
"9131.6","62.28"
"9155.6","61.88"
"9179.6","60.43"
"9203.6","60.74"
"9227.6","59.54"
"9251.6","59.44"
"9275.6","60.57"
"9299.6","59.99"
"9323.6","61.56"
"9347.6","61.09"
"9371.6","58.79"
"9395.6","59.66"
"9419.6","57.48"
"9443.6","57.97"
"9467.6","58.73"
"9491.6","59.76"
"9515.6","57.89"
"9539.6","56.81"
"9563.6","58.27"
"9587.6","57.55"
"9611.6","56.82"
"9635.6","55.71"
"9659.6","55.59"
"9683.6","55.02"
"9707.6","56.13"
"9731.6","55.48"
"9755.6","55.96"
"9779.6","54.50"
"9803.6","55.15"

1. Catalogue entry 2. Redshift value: 0.00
